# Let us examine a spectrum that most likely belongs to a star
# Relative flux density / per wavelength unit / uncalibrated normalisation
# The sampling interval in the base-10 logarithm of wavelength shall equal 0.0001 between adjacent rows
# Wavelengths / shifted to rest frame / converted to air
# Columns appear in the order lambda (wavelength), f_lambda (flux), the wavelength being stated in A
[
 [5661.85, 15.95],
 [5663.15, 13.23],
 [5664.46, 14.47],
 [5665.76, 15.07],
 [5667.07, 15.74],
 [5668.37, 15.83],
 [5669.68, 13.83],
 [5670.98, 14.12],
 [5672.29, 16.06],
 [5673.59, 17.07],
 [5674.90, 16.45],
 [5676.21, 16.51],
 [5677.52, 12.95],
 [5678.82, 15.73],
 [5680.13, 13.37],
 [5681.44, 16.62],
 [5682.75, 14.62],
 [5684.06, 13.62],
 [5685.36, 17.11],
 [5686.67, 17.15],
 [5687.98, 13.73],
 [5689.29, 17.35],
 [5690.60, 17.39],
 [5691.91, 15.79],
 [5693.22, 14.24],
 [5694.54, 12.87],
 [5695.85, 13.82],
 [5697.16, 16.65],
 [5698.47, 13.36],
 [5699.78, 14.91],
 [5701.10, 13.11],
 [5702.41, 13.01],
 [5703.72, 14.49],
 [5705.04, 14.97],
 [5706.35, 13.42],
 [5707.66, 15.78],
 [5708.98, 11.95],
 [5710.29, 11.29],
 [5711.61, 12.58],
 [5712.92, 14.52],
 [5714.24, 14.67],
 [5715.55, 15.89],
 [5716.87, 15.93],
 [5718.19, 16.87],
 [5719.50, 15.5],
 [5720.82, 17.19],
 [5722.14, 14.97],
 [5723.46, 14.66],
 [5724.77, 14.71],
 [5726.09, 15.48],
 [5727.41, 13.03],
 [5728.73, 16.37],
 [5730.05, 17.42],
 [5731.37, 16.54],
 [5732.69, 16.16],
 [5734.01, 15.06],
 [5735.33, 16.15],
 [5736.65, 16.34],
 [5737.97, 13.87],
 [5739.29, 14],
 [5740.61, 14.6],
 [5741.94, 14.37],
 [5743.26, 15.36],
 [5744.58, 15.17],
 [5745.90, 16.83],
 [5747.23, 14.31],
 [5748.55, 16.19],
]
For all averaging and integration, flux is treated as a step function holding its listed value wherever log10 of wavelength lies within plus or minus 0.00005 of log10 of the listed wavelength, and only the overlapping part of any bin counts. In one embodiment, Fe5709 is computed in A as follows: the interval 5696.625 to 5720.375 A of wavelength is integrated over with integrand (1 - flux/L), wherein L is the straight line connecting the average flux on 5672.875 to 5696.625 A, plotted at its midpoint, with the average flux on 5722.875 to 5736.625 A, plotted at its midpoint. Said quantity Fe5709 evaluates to 1.7 A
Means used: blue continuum 15.4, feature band 14.4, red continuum 15.6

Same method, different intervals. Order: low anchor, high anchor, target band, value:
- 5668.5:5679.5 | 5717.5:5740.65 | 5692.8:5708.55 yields 1.3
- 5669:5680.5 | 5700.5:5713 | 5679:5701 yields -1.2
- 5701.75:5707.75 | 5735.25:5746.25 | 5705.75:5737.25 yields -1.0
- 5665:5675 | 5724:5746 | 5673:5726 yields 1.7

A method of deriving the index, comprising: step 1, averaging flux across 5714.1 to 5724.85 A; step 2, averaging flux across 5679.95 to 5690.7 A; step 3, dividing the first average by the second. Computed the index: 1.0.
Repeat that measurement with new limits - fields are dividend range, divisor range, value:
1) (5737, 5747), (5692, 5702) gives 1.05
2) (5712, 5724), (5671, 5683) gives 1.01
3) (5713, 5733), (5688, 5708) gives 1.06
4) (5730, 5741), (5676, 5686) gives 1.03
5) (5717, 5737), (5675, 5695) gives 1.03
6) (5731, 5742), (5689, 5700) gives 1.01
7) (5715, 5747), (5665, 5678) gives 1.01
